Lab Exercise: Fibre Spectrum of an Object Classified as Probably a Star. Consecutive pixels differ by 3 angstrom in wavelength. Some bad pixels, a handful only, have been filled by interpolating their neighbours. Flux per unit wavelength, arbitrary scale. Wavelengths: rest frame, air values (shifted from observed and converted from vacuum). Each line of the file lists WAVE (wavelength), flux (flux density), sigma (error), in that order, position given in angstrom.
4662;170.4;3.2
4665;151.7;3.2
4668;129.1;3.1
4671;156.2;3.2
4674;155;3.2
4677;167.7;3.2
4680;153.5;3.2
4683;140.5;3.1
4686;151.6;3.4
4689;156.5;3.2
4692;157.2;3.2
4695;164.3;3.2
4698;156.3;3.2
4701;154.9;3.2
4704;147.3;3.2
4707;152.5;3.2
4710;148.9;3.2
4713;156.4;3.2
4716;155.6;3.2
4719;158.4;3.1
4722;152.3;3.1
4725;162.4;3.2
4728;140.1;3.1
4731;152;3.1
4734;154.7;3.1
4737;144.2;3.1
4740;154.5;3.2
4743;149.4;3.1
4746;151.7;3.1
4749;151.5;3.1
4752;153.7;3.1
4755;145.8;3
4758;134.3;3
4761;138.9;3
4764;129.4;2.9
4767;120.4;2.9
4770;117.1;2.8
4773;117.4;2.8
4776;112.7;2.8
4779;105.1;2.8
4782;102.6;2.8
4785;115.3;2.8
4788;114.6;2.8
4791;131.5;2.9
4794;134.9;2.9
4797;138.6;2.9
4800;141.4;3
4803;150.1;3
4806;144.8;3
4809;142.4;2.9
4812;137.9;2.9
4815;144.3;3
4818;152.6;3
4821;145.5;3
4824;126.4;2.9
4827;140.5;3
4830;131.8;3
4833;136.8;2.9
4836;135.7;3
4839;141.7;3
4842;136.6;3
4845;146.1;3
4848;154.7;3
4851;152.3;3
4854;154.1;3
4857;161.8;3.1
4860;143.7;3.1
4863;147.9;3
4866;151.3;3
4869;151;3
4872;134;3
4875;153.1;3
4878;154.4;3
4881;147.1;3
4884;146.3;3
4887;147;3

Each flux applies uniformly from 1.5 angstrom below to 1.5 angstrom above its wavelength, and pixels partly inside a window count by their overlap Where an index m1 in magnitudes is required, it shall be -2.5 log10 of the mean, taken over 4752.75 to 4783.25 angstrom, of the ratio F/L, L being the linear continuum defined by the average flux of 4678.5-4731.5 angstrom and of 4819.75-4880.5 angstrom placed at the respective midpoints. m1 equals 0.21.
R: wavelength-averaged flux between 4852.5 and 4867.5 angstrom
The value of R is 152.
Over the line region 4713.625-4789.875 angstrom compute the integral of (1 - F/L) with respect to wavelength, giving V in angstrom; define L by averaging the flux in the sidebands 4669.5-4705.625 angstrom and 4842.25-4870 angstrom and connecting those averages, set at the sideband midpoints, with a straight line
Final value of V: 7.9 angstrom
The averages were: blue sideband 155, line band 138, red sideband 151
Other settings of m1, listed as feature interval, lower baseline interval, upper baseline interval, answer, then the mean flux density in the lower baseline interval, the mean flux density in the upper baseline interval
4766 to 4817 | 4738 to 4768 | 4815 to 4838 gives 0.10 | 143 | 139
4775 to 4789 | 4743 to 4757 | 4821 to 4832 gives 0.29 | 150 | 135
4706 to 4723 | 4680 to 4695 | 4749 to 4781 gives -0.07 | 153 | 128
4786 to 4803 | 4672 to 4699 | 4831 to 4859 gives 0.12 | 156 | 146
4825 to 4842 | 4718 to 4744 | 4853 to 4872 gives 0.10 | 152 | 150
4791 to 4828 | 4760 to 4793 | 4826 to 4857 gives -0.08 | 119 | 144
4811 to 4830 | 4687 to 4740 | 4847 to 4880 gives 0.08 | 154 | 151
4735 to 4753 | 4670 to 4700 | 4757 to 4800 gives -0.12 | 156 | 123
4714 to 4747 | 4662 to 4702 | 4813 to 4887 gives -0.01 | 154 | 145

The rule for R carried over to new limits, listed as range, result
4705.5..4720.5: 154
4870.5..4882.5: 147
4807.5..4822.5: 145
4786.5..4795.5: 127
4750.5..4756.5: 150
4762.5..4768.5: 125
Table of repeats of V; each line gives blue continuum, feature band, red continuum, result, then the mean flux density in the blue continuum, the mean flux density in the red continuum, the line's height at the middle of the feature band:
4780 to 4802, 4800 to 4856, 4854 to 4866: -1.5 angstrom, 126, 152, 140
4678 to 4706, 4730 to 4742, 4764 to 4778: -1.6 angstrom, 154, 118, 134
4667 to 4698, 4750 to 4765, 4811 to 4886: 0.9 angstrom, 154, 145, 150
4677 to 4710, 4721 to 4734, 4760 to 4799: -1.0 angstrom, 154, 121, 141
